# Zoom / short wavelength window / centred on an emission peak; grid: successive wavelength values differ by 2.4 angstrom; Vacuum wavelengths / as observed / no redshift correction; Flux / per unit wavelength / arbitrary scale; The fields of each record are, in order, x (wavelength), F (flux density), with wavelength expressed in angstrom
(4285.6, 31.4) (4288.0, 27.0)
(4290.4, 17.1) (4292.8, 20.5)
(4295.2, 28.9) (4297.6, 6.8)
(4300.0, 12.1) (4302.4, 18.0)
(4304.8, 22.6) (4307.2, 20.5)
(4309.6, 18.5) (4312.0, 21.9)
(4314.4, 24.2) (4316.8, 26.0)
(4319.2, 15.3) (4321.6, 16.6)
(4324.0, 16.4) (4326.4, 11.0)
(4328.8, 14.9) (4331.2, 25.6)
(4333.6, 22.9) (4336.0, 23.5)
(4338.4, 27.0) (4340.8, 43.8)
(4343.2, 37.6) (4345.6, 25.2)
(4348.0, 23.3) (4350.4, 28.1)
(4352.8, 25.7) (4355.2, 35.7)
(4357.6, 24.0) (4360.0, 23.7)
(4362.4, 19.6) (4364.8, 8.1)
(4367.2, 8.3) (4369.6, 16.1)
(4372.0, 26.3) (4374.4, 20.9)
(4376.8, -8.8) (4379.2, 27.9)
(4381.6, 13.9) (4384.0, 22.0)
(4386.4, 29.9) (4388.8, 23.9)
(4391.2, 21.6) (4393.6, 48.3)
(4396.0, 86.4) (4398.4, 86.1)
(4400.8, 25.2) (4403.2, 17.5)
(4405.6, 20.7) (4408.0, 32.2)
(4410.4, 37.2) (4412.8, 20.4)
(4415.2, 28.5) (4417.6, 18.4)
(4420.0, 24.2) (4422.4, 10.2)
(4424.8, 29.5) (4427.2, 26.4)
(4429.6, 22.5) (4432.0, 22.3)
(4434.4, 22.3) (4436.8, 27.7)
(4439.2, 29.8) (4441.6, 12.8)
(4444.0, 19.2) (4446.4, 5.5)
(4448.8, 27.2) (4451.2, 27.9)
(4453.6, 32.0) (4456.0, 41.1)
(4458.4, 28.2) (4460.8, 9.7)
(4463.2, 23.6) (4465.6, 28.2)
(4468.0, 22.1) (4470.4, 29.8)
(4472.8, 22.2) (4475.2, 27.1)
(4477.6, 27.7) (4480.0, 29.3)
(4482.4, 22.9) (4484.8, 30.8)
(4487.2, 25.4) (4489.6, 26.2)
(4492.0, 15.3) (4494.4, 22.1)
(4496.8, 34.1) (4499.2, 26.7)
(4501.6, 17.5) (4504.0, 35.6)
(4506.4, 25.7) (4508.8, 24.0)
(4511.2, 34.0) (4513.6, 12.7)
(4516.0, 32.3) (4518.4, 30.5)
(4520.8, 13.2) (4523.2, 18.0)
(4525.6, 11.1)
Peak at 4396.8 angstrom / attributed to [O II] 3727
